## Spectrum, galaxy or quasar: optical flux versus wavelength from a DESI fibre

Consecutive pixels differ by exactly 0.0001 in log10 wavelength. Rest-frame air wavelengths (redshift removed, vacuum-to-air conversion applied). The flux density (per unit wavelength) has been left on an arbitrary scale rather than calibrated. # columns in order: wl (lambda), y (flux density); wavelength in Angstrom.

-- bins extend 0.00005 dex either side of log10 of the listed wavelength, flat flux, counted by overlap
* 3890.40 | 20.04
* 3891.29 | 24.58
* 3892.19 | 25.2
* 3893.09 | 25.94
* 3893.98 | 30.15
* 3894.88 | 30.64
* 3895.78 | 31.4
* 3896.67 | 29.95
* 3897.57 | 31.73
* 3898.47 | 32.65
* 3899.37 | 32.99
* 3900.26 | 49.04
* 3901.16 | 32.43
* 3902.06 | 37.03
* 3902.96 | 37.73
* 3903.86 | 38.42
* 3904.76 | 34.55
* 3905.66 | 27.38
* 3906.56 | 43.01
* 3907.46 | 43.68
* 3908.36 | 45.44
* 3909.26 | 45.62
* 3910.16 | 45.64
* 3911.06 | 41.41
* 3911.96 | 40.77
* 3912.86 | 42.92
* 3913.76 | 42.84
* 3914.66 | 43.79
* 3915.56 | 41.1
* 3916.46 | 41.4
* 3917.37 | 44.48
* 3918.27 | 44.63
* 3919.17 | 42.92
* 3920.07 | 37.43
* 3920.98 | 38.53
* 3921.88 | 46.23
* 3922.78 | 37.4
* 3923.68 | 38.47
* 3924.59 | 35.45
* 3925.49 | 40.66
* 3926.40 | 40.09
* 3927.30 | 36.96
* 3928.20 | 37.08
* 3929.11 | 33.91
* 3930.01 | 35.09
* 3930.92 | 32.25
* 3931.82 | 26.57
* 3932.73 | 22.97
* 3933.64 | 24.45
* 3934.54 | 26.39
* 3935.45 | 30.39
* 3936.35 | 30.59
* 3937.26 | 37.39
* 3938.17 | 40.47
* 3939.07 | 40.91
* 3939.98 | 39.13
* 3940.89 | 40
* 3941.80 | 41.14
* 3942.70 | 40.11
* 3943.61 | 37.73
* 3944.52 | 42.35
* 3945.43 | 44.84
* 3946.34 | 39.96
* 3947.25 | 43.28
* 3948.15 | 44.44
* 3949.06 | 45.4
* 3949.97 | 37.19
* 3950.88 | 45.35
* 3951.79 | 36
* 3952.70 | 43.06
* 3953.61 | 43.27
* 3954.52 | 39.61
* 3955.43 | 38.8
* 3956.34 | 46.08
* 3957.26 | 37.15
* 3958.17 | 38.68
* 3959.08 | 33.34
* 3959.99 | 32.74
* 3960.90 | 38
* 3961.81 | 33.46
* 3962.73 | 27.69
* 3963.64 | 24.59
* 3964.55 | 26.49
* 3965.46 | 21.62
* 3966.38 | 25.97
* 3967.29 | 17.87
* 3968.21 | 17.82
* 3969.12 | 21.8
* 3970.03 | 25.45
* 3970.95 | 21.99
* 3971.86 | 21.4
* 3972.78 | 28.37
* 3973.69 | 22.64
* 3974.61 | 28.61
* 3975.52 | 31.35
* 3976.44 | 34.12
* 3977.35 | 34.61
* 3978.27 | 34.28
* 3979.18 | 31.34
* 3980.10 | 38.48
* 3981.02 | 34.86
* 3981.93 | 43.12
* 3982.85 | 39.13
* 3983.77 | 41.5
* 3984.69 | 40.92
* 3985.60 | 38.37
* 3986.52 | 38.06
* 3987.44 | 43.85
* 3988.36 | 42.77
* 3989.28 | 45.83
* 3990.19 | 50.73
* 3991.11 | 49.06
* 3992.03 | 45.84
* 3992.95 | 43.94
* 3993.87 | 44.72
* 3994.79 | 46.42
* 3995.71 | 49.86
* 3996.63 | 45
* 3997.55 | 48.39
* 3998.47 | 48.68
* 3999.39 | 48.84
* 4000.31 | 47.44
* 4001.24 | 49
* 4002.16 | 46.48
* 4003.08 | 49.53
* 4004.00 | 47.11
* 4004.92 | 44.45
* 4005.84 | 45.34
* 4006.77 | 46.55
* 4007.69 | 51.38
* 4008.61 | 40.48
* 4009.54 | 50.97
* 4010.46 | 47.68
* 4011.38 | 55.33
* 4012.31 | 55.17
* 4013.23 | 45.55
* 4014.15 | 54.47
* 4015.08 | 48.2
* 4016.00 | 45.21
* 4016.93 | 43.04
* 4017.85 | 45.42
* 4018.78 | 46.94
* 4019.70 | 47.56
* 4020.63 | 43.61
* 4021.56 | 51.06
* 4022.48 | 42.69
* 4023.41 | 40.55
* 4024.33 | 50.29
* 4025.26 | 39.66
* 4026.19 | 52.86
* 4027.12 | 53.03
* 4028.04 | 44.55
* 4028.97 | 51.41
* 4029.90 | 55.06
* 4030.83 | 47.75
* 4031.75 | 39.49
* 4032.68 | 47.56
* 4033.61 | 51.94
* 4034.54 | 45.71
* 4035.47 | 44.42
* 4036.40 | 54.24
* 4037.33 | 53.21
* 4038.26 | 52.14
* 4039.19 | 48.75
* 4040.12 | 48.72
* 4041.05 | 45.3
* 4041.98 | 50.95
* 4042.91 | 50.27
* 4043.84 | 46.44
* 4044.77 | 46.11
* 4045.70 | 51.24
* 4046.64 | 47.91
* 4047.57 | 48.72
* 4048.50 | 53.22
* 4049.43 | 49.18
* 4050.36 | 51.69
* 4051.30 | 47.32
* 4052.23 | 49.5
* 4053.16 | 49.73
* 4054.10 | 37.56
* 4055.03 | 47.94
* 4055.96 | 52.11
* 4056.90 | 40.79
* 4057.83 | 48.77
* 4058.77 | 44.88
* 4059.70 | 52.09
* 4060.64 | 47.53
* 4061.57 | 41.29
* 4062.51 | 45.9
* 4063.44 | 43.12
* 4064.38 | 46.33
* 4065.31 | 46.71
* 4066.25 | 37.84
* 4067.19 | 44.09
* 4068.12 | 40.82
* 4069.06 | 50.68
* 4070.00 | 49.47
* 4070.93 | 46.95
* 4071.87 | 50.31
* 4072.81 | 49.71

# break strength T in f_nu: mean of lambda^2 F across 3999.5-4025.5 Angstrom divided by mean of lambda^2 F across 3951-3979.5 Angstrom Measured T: 1.6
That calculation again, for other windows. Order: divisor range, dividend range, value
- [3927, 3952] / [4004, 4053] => 1.37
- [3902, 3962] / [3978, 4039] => 1.24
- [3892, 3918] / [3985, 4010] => 1.28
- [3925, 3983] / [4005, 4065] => 1.46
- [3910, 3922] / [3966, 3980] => 0.65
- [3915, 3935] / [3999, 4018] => 1.37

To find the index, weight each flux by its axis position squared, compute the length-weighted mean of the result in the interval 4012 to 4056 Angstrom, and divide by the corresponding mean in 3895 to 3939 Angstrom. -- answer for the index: 1.37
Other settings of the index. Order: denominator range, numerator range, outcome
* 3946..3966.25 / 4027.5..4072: 1.35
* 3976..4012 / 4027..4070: 1.11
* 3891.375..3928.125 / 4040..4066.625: 1.33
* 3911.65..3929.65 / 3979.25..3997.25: 1.11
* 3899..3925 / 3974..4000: 1.06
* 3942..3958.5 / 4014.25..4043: 1.20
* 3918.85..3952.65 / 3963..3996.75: 0.95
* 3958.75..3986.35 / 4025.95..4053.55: 1.67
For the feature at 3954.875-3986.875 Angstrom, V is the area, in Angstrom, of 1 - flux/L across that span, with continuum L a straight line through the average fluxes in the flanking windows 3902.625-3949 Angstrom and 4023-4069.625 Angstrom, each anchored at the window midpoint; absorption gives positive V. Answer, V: 7.83 Angstrom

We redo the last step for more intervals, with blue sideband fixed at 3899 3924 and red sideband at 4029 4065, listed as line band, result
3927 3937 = 2.7 Angstrom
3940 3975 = 7.3 Angstrom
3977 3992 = 1.4 Angstrom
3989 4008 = -0.8 Angstrom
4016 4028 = 0.1 Angstrom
